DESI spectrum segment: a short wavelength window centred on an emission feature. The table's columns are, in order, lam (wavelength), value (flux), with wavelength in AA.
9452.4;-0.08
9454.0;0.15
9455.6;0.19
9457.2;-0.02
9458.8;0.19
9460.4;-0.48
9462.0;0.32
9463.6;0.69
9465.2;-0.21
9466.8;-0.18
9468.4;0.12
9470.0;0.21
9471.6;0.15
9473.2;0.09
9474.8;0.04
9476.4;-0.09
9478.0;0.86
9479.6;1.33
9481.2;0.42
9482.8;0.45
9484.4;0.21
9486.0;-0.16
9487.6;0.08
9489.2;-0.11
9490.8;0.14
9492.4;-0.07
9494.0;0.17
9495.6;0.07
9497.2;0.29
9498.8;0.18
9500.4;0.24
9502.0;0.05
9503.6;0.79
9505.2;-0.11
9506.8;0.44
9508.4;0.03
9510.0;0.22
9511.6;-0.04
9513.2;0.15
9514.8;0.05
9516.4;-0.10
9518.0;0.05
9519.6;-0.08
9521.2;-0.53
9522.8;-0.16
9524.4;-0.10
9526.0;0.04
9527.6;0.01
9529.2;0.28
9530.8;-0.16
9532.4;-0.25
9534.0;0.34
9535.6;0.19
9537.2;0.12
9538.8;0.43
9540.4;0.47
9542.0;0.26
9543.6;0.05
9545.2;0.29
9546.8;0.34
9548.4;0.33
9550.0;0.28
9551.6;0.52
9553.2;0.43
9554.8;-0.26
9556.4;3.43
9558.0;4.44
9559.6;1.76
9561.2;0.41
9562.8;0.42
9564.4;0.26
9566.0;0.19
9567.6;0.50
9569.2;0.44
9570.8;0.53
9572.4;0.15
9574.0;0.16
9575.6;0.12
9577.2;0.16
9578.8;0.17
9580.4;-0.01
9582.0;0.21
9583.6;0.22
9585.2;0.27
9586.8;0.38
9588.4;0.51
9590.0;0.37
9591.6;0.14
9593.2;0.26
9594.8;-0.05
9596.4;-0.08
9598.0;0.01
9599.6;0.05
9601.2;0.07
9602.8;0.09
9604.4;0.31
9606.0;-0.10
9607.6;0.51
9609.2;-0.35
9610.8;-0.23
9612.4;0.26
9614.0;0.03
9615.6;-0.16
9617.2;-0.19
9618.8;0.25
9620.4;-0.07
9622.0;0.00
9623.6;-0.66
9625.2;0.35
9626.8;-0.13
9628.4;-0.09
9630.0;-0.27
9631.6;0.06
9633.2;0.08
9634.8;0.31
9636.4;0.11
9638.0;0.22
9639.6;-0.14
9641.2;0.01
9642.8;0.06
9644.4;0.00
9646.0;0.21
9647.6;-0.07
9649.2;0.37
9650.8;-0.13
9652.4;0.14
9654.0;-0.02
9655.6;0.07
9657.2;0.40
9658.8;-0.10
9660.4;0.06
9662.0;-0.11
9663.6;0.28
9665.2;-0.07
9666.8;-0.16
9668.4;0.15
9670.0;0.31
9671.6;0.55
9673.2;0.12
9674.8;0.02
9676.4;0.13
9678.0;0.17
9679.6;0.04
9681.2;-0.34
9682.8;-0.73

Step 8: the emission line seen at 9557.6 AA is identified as Halpha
